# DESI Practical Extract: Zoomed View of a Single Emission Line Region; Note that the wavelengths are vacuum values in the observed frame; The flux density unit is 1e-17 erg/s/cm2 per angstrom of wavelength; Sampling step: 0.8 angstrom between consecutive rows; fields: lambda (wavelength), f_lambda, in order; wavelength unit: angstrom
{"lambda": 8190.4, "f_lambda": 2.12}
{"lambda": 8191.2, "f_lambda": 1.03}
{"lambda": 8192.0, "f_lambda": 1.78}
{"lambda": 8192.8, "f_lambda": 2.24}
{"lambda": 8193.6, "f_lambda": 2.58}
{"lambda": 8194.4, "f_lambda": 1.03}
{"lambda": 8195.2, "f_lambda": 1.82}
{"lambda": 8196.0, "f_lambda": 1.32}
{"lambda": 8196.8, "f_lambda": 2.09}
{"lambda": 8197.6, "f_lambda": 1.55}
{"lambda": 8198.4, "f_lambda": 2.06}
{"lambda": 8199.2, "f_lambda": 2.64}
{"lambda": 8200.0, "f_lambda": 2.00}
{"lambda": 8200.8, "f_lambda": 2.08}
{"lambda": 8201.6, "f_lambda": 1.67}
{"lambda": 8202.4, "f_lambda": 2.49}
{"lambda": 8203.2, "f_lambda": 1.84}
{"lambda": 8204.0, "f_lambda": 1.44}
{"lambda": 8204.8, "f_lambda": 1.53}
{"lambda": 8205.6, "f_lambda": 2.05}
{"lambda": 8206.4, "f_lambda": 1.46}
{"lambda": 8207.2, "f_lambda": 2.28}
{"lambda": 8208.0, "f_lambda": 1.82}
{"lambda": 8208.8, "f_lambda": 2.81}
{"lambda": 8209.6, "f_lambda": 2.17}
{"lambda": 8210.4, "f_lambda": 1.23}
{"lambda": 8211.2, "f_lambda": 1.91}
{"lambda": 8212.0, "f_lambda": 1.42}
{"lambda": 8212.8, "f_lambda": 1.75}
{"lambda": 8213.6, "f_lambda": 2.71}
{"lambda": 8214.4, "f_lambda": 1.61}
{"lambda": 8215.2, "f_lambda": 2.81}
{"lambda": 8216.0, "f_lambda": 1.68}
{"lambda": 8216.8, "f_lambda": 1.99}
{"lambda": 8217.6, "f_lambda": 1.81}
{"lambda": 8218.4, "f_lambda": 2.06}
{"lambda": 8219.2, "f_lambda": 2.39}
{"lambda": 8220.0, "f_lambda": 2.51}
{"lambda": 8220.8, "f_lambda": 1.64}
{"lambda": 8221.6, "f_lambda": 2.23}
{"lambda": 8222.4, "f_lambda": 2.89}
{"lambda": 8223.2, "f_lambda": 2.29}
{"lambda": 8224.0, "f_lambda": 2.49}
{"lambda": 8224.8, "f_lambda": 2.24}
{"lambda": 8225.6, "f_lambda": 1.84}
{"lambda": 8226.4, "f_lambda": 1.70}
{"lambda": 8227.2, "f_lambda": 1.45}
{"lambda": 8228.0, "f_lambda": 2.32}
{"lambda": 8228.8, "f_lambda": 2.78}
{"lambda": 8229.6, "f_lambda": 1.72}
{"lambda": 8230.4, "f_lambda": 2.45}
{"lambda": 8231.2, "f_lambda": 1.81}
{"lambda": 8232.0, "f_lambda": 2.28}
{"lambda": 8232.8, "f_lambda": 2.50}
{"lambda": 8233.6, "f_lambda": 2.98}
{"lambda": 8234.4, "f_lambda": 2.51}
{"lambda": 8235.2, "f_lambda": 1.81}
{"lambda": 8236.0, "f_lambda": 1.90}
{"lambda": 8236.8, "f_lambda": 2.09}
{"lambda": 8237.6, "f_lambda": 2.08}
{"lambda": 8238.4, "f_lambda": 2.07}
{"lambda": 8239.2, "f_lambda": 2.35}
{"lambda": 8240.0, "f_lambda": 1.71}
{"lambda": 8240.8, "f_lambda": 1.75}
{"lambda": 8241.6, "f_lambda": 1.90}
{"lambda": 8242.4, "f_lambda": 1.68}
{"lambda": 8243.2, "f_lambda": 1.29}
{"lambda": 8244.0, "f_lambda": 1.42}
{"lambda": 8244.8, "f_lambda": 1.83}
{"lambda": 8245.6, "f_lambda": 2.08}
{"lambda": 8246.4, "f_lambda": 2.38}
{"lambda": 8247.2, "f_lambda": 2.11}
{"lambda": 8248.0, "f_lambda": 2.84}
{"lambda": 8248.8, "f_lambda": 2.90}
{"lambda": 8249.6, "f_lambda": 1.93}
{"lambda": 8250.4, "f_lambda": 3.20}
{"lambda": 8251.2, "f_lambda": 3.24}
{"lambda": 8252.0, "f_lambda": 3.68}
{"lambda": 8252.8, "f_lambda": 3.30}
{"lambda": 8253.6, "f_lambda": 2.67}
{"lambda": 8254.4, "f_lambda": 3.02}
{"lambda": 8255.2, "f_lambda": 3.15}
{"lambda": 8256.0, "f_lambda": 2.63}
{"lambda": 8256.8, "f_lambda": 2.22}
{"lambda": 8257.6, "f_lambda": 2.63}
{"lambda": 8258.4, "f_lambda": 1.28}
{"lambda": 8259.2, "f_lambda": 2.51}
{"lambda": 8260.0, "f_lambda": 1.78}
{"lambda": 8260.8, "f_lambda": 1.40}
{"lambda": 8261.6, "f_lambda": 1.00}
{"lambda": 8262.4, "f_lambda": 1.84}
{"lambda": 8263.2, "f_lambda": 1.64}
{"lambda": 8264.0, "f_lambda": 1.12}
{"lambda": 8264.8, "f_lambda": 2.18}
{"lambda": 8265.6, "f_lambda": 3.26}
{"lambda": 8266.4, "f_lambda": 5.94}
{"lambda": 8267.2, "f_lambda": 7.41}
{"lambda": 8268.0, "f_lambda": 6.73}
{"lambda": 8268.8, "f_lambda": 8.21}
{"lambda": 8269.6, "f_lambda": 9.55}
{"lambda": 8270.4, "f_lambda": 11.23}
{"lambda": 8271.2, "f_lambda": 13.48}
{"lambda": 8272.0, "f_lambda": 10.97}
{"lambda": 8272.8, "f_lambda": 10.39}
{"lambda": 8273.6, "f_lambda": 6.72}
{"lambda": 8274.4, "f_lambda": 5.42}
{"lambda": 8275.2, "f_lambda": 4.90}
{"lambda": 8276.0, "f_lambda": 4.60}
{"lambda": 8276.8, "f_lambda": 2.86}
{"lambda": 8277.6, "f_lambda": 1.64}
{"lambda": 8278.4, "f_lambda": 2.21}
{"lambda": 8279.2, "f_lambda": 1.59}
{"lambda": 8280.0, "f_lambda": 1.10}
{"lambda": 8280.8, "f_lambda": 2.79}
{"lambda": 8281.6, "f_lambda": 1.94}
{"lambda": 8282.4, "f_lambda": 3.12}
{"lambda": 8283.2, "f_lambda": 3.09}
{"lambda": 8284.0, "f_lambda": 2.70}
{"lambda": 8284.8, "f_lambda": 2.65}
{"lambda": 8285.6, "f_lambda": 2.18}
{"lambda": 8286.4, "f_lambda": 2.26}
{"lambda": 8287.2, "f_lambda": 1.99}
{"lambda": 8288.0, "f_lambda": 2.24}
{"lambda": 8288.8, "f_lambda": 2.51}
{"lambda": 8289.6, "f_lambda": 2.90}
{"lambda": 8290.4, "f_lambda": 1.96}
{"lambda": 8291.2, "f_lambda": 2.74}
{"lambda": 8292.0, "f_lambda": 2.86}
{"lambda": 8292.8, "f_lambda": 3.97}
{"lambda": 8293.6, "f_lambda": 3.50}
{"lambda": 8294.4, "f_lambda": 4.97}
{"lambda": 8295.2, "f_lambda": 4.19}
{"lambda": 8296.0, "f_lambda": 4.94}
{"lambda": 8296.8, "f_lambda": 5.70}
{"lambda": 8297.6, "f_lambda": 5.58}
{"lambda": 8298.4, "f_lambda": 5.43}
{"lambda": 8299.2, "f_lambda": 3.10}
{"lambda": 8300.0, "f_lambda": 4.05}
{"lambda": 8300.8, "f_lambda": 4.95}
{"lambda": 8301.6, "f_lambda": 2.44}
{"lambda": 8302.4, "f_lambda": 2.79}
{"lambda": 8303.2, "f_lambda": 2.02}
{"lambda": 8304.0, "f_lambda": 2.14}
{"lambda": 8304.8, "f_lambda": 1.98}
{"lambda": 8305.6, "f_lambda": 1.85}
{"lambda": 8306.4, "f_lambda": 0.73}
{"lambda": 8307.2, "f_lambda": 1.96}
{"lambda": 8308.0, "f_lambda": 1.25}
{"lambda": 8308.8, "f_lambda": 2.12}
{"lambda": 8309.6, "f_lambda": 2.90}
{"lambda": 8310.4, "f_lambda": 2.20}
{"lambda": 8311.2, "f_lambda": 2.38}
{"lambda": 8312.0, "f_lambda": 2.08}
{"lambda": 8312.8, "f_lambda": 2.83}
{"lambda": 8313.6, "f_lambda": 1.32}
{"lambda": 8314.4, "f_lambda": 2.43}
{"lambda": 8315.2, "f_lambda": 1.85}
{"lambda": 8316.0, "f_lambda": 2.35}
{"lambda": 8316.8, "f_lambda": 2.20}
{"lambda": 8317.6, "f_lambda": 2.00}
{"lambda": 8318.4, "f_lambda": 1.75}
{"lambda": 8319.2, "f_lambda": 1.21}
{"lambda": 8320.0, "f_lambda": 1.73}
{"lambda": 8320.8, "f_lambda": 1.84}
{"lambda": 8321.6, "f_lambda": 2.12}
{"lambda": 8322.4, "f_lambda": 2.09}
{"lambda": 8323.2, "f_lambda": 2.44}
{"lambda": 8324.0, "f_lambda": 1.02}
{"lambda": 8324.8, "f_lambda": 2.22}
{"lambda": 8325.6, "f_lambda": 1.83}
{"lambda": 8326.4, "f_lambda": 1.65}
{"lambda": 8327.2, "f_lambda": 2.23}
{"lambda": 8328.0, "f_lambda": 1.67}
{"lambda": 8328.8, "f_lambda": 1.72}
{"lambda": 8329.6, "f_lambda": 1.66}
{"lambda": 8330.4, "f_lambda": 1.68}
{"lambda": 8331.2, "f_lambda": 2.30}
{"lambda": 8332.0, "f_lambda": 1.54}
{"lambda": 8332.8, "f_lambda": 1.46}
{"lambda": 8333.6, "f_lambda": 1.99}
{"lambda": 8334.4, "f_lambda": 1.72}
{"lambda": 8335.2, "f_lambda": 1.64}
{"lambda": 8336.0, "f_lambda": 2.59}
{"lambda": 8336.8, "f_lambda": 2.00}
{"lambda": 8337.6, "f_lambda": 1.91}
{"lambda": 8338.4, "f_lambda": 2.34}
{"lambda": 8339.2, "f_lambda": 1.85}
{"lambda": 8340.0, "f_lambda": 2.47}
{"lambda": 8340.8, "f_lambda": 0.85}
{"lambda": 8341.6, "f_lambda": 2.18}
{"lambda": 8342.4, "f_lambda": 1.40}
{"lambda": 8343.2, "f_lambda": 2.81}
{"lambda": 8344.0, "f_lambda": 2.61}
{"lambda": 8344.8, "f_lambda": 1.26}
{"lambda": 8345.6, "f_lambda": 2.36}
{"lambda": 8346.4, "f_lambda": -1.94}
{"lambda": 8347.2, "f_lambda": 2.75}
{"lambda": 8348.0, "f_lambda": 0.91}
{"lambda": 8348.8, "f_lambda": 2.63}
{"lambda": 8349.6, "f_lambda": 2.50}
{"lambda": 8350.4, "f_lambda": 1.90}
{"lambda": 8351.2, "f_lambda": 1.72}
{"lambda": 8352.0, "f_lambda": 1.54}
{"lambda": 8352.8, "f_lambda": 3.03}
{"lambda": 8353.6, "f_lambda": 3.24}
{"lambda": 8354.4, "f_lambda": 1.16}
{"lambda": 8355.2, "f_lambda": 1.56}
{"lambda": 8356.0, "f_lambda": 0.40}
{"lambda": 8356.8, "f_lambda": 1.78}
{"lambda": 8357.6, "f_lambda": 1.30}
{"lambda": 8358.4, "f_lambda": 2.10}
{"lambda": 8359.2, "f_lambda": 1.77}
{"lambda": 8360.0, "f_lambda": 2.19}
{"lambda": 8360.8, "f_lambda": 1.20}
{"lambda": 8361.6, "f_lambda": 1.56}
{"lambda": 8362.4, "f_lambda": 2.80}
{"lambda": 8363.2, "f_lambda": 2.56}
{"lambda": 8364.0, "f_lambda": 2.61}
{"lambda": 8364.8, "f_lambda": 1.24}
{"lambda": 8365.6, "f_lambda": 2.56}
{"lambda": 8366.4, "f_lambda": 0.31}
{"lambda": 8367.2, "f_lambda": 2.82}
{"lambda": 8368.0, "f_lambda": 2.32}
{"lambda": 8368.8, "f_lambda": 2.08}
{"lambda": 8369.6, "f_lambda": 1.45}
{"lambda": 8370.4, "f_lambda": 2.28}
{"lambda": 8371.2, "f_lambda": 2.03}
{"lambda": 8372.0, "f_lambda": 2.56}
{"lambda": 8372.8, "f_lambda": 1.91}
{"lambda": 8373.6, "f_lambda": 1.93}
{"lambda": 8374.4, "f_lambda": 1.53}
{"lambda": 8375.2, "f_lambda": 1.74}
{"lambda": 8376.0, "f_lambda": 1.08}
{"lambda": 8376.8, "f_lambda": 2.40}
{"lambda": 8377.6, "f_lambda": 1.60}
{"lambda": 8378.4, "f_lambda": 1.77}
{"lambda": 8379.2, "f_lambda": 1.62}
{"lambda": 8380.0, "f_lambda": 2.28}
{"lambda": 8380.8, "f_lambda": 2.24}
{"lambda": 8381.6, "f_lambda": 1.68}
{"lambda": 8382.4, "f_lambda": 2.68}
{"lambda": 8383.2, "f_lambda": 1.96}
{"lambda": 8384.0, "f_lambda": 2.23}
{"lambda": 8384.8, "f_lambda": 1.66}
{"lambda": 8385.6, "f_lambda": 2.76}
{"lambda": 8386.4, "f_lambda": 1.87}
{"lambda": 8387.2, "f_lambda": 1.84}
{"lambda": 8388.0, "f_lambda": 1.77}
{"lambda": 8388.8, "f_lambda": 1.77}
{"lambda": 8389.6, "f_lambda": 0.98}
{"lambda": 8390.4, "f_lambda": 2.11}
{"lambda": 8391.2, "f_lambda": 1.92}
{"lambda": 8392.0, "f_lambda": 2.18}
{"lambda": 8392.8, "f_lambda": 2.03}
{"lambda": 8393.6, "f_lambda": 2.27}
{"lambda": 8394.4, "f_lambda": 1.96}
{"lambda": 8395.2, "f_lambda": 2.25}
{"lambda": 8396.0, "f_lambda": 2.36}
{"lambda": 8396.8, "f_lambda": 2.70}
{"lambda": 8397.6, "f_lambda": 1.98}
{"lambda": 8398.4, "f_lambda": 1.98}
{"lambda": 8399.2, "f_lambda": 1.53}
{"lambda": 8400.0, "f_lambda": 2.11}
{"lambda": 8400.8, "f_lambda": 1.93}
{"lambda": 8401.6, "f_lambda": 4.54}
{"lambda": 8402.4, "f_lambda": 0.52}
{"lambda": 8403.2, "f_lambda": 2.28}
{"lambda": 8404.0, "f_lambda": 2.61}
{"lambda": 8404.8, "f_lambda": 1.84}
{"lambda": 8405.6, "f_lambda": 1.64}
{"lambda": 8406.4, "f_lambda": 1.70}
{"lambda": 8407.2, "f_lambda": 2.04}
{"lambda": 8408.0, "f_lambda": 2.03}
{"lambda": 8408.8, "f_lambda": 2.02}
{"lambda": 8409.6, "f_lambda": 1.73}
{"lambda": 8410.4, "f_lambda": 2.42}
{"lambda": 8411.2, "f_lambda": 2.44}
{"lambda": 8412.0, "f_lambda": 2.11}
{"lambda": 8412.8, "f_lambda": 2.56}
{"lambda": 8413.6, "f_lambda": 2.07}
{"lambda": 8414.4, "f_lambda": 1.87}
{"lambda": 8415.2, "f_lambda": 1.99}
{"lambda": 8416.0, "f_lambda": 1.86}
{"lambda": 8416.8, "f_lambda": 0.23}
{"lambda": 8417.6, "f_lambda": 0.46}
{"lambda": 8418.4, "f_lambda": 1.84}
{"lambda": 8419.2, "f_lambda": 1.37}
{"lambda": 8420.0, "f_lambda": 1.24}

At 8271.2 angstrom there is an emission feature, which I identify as H-alpha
